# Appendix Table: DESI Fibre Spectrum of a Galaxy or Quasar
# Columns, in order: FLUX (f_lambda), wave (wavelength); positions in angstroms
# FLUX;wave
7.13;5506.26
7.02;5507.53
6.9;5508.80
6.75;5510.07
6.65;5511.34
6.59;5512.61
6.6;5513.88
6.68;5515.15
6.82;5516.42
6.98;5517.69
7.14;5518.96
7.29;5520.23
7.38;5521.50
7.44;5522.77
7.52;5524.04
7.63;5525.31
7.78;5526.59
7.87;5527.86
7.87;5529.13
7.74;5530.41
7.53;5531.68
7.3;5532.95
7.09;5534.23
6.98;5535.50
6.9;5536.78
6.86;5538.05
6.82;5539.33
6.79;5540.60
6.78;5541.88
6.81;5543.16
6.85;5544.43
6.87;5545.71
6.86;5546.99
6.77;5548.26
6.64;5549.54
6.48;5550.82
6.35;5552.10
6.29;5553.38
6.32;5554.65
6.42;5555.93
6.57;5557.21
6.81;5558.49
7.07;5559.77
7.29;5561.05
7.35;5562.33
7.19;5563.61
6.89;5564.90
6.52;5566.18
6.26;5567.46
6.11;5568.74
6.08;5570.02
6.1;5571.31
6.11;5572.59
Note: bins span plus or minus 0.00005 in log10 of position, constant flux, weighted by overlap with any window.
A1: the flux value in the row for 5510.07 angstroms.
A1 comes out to 6.75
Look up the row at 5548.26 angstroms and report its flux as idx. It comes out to 6.77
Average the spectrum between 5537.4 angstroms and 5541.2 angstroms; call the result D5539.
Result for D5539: 6.83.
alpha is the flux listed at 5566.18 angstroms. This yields 6.52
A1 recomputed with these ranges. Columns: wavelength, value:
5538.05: 6.86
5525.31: 7.63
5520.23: 7.29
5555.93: 6.42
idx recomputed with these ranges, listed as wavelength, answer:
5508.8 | 6.9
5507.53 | 7.02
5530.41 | 7.74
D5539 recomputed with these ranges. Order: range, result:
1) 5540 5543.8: 6.79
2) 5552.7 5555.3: 6.32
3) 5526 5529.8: 7.84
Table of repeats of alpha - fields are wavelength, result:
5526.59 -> 7.78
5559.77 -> 7.07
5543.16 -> 6.81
